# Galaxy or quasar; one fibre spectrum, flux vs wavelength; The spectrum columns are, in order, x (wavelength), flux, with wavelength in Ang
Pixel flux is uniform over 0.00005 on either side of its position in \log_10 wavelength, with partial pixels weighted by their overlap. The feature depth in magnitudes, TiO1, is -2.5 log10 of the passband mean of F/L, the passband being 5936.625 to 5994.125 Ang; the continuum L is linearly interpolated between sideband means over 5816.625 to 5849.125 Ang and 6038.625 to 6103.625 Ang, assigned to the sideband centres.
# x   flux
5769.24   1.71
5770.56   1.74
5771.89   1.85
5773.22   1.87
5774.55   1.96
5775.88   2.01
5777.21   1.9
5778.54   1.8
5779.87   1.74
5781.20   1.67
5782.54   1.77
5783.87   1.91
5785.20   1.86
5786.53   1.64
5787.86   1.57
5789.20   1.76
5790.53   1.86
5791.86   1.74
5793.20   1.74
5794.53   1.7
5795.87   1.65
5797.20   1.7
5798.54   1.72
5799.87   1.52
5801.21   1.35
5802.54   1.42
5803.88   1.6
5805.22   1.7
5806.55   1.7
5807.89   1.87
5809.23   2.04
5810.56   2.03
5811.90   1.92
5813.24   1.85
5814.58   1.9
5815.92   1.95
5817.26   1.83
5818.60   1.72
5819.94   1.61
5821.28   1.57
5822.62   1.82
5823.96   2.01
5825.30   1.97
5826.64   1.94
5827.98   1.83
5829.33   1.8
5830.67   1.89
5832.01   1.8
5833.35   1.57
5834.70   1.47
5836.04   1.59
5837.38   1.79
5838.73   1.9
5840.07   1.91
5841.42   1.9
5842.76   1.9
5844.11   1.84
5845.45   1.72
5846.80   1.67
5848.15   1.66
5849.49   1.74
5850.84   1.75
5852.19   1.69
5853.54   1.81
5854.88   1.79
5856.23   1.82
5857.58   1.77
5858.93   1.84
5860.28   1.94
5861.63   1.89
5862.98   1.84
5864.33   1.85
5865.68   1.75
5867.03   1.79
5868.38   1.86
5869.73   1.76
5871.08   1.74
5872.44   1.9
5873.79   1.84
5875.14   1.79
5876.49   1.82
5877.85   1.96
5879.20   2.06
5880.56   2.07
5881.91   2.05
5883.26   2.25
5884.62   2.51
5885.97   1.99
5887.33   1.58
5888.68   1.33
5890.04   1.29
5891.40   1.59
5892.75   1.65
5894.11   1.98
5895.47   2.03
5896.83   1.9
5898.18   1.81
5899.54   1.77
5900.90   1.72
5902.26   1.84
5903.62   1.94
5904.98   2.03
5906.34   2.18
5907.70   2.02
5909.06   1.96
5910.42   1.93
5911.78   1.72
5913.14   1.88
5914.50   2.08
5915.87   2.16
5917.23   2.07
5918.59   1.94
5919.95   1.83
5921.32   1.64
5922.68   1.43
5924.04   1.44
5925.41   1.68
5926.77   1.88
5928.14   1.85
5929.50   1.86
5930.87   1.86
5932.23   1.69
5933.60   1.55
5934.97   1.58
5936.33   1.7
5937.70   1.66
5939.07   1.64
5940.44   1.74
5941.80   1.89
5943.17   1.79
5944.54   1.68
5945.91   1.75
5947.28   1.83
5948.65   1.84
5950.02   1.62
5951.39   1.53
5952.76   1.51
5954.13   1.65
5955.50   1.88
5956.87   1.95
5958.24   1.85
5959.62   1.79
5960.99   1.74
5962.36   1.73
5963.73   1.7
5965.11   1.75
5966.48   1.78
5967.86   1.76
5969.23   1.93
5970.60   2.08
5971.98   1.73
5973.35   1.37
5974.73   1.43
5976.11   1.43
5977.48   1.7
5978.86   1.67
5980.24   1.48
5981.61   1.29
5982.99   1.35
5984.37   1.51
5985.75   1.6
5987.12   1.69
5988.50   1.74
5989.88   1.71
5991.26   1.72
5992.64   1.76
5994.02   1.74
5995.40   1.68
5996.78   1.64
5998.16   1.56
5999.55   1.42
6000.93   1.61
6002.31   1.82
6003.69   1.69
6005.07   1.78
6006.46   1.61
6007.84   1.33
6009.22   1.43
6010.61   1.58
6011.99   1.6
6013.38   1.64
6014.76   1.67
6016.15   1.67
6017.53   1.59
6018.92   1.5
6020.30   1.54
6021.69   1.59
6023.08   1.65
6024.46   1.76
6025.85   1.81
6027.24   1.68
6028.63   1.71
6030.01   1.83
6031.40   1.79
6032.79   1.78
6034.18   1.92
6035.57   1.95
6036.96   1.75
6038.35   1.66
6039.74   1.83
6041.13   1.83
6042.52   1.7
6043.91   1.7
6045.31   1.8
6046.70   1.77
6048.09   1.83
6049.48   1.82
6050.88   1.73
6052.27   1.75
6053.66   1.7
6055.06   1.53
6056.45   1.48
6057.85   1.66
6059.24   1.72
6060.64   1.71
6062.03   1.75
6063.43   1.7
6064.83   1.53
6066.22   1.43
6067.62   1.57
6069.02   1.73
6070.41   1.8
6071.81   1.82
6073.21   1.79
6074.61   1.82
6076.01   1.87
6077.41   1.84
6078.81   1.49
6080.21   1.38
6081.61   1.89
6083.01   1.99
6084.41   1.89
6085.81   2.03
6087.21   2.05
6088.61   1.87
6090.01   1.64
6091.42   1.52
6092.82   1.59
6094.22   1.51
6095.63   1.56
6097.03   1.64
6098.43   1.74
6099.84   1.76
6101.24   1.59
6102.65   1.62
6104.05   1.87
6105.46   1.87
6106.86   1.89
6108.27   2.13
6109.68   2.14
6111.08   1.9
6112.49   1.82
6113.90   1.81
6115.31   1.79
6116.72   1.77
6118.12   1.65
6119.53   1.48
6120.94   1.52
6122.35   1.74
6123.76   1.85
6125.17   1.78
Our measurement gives 0.03 mag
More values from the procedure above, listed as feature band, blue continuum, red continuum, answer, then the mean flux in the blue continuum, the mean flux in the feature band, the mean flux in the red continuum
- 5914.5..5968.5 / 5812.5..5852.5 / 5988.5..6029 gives -0.04 mag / 1.79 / 1.75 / 1.64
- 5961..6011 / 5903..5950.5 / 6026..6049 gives 0.10 mag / 1.81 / 1.63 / 1.78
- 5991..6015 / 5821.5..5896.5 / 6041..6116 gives 0.10 mag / 1.82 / 1.62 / 1.75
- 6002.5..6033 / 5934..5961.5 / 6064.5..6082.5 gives 0.04 mag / 1.73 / 1.65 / 1.7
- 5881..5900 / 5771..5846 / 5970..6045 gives -0.07 mag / 1.78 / 1.84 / 1.65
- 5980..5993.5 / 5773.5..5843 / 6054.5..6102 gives 0.09 mag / 1.78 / 1.59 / 1.7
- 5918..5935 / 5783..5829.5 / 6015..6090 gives 0.02 mag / 1.77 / 1.71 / 1.73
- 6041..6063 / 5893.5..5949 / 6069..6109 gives 0.04 mag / 1.82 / 1.71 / 1.77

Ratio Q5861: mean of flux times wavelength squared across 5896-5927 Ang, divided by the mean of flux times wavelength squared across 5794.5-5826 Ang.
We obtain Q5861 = 1.1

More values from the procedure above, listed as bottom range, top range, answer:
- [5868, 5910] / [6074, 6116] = 1.02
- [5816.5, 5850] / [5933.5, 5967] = 1.01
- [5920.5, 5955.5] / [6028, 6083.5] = 1.06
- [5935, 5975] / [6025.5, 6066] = 1.03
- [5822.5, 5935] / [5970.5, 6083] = 0.96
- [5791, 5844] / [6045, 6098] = 1.06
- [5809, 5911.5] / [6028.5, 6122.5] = 1.02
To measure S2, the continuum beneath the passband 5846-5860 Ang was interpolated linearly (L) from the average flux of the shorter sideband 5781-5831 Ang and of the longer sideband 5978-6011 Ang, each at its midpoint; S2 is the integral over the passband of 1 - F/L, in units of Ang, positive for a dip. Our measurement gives -0.3 Ang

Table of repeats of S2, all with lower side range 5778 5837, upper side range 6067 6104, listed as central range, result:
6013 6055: 0.2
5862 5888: -2.5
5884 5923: -2.5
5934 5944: 0.2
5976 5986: 1.4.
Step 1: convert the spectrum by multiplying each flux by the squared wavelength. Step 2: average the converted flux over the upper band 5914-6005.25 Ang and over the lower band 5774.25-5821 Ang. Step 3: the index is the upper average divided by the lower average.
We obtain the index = 1.02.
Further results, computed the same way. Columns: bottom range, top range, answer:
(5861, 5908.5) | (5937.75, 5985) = 0.93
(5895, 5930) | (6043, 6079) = 0.96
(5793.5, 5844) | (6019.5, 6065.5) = 1.05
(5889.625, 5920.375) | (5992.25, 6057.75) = 0.93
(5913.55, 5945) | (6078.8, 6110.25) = 1.06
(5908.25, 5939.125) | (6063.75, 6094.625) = 1.02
